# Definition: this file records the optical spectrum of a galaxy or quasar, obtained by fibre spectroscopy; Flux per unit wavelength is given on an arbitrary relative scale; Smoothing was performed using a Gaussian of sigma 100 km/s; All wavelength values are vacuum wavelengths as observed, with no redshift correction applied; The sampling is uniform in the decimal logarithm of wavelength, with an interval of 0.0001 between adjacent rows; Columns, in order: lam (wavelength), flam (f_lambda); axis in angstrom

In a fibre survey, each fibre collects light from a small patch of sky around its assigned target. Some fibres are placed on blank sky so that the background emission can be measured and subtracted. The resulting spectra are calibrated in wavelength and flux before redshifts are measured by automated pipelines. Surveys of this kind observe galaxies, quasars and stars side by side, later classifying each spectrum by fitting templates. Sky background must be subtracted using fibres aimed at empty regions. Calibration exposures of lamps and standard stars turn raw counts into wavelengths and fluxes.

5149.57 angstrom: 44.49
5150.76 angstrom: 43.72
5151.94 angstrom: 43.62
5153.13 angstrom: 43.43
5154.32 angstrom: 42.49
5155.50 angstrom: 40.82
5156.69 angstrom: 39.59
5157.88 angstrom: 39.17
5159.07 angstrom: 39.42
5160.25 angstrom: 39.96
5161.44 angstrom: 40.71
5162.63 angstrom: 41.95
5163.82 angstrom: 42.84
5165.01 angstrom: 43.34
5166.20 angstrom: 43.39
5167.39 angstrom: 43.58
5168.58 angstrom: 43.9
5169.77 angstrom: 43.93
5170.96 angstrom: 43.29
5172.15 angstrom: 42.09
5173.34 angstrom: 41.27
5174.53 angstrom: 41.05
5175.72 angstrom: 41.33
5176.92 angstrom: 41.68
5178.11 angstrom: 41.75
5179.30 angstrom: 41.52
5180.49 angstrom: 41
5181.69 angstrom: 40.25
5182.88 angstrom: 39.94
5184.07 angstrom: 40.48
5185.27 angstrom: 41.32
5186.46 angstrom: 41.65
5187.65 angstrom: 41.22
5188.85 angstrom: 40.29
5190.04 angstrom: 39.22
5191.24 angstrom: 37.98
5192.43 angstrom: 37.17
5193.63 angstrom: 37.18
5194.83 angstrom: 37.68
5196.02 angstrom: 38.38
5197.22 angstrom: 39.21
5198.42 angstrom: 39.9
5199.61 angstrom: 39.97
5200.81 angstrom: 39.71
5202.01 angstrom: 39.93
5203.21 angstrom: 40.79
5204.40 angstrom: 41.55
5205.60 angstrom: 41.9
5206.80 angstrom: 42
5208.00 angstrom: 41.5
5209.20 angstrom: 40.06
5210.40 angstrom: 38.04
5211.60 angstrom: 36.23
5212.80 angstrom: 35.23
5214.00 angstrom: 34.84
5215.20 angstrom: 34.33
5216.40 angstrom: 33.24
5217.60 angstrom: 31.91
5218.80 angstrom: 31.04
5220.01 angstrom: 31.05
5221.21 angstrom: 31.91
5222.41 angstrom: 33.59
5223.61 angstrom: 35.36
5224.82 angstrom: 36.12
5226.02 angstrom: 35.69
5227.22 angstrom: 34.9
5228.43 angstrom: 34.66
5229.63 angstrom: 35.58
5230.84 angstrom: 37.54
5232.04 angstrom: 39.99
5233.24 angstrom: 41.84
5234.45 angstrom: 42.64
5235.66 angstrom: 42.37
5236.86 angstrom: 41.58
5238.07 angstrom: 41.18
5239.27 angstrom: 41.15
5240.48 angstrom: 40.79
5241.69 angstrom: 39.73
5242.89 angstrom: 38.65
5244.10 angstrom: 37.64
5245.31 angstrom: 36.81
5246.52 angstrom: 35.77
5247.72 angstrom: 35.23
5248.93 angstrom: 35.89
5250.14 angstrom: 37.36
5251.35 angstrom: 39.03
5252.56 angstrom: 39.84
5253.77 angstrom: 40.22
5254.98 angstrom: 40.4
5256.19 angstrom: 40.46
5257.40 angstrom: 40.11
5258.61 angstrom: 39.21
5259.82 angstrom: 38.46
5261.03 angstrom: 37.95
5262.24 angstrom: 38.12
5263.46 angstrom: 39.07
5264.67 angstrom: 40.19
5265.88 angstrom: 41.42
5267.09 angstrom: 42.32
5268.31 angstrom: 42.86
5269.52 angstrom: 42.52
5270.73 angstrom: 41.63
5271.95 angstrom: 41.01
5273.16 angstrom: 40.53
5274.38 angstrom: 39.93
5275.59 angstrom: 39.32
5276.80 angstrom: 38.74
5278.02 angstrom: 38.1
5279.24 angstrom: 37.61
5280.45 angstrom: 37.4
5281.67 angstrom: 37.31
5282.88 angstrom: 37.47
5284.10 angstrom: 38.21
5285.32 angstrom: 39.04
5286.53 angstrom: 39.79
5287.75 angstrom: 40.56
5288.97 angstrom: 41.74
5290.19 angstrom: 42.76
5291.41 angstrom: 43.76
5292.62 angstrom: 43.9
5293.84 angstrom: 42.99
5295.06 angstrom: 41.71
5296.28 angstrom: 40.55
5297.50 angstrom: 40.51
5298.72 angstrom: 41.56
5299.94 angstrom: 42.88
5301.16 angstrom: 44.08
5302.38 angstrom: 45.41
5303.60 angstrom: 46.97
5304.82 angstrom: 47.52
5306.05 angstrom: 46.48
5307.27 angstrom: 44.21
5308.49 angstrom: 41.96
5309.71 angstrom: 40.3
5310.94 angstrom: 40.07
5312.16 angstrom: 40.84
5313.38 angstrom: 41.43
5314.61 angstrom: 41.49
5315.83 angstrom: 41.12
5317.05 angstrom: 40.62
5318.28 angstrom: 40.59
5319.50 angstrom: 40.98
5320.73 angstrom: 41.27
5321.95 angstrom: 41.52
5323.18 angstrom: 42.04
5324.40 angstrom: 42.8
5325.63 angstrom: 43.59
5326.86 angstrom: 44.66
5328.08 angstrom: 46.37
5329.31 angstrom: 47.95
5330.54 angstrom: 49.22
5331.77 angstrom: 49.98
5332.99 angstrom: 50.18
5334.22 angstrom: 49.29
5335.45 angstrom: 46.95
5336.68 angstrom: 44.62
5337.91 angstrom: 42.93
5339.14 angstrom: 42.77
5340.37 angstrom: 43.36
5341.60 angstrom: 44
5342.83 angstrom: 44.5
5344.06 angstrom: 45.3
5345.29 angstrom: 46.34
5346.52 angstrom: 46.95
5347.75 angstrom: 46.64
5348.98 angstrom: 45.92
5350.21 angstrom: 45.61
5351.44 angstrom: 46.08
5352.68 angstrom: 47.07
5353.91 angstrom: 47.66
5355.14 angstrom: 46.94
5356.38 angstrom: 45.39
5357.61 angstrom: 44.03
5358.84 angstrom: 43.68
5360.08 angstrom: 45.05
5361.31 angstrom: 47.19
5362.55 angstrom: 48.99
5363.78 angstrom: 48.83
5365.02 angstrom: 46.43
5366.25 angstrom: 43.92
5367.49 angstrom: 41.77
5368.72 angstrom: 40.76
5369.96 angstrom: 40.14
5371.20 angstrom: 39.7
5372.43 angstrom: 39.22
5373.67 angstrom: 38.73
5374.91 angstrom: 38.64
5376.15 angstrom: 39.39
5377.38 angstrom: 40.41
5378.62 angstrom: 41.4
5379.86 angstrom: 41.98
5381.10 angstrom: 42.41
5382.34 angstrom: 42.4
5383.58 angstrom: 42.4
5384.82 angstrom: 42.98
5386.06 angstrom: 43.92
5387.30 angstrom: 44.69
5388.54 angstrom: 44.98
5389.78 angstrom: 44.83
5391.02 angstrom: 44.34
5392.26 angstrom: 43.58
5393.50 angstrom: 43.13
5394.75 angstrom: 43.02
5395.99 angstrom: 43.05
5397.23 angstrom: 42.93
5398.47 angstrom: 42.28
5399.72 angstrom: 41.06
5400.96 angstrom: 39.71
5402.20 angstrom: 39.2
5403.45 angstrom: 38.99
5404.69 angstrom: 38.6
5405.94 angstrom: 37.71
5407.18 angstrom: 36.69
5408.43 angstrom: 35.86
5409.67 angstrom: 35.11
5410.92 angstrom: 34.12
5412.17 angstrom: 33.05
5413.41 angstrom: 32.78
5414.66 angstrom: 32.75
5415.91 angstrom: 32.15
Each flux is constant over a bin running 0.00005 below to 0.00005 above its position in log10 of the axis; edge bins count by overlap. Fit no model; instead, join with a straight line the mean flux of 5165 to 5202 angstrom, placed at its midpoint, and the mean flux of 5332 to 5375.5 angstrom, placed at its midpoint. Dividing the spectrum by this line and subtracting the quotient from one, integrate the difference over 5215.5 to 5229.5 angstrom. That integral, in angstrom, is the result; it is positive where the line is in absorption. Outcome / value 2.7 angstrom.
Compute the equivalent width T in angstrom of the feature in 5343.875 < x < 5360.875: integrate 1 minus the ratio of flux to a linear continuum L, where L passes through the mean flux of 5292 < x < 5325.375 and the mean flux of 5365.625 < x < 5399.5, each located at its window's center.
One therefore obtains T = -1.5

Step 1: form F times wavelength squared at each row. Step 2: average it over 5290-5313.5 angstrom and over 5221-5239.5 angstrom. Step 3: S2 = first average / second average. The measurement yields 1.17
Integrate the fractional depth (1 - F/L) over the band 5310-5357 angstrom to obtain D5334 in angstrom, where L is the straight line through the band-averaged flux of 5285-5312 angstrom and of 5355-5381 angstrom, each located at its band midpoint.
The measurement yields -2.0 angstrom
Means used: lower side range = 42.7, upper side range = 42.9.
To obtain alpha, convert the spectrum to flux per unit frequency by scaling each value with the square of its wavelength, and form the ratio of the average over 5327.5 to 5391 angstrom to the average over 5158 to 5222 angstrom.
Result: 1.20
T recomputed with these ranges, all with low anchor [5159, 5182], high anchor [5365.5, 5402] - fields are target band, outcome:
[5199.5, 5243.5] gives 4.4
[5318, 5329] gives -0.2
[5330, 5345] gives -1.5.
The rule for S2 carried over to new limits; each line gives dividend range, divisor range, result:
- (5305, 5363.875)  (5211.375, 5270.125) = 1.22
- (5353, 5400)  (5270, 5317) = 1.08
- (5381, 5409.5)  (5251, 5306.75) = 1.06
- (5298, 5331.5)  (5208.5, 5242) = 1.22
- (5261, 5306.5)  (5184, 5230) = 1.13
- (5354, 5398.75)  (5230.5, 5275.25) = 1.14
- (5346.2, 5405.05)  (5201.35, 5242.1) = 1.22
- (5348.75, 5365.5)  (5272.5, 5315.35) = 1.15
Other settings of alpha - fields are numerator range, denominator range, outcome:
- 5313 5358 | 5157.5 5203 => 1.17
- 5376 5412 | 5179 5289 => 1.12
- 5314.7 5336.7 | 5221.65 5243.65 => 1.20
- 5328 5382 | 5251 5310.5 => 1.12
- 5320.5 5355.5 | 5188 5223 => 1.28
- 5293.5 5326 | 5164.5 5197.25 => 1.09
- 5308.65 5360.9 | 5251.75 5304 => 1.12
